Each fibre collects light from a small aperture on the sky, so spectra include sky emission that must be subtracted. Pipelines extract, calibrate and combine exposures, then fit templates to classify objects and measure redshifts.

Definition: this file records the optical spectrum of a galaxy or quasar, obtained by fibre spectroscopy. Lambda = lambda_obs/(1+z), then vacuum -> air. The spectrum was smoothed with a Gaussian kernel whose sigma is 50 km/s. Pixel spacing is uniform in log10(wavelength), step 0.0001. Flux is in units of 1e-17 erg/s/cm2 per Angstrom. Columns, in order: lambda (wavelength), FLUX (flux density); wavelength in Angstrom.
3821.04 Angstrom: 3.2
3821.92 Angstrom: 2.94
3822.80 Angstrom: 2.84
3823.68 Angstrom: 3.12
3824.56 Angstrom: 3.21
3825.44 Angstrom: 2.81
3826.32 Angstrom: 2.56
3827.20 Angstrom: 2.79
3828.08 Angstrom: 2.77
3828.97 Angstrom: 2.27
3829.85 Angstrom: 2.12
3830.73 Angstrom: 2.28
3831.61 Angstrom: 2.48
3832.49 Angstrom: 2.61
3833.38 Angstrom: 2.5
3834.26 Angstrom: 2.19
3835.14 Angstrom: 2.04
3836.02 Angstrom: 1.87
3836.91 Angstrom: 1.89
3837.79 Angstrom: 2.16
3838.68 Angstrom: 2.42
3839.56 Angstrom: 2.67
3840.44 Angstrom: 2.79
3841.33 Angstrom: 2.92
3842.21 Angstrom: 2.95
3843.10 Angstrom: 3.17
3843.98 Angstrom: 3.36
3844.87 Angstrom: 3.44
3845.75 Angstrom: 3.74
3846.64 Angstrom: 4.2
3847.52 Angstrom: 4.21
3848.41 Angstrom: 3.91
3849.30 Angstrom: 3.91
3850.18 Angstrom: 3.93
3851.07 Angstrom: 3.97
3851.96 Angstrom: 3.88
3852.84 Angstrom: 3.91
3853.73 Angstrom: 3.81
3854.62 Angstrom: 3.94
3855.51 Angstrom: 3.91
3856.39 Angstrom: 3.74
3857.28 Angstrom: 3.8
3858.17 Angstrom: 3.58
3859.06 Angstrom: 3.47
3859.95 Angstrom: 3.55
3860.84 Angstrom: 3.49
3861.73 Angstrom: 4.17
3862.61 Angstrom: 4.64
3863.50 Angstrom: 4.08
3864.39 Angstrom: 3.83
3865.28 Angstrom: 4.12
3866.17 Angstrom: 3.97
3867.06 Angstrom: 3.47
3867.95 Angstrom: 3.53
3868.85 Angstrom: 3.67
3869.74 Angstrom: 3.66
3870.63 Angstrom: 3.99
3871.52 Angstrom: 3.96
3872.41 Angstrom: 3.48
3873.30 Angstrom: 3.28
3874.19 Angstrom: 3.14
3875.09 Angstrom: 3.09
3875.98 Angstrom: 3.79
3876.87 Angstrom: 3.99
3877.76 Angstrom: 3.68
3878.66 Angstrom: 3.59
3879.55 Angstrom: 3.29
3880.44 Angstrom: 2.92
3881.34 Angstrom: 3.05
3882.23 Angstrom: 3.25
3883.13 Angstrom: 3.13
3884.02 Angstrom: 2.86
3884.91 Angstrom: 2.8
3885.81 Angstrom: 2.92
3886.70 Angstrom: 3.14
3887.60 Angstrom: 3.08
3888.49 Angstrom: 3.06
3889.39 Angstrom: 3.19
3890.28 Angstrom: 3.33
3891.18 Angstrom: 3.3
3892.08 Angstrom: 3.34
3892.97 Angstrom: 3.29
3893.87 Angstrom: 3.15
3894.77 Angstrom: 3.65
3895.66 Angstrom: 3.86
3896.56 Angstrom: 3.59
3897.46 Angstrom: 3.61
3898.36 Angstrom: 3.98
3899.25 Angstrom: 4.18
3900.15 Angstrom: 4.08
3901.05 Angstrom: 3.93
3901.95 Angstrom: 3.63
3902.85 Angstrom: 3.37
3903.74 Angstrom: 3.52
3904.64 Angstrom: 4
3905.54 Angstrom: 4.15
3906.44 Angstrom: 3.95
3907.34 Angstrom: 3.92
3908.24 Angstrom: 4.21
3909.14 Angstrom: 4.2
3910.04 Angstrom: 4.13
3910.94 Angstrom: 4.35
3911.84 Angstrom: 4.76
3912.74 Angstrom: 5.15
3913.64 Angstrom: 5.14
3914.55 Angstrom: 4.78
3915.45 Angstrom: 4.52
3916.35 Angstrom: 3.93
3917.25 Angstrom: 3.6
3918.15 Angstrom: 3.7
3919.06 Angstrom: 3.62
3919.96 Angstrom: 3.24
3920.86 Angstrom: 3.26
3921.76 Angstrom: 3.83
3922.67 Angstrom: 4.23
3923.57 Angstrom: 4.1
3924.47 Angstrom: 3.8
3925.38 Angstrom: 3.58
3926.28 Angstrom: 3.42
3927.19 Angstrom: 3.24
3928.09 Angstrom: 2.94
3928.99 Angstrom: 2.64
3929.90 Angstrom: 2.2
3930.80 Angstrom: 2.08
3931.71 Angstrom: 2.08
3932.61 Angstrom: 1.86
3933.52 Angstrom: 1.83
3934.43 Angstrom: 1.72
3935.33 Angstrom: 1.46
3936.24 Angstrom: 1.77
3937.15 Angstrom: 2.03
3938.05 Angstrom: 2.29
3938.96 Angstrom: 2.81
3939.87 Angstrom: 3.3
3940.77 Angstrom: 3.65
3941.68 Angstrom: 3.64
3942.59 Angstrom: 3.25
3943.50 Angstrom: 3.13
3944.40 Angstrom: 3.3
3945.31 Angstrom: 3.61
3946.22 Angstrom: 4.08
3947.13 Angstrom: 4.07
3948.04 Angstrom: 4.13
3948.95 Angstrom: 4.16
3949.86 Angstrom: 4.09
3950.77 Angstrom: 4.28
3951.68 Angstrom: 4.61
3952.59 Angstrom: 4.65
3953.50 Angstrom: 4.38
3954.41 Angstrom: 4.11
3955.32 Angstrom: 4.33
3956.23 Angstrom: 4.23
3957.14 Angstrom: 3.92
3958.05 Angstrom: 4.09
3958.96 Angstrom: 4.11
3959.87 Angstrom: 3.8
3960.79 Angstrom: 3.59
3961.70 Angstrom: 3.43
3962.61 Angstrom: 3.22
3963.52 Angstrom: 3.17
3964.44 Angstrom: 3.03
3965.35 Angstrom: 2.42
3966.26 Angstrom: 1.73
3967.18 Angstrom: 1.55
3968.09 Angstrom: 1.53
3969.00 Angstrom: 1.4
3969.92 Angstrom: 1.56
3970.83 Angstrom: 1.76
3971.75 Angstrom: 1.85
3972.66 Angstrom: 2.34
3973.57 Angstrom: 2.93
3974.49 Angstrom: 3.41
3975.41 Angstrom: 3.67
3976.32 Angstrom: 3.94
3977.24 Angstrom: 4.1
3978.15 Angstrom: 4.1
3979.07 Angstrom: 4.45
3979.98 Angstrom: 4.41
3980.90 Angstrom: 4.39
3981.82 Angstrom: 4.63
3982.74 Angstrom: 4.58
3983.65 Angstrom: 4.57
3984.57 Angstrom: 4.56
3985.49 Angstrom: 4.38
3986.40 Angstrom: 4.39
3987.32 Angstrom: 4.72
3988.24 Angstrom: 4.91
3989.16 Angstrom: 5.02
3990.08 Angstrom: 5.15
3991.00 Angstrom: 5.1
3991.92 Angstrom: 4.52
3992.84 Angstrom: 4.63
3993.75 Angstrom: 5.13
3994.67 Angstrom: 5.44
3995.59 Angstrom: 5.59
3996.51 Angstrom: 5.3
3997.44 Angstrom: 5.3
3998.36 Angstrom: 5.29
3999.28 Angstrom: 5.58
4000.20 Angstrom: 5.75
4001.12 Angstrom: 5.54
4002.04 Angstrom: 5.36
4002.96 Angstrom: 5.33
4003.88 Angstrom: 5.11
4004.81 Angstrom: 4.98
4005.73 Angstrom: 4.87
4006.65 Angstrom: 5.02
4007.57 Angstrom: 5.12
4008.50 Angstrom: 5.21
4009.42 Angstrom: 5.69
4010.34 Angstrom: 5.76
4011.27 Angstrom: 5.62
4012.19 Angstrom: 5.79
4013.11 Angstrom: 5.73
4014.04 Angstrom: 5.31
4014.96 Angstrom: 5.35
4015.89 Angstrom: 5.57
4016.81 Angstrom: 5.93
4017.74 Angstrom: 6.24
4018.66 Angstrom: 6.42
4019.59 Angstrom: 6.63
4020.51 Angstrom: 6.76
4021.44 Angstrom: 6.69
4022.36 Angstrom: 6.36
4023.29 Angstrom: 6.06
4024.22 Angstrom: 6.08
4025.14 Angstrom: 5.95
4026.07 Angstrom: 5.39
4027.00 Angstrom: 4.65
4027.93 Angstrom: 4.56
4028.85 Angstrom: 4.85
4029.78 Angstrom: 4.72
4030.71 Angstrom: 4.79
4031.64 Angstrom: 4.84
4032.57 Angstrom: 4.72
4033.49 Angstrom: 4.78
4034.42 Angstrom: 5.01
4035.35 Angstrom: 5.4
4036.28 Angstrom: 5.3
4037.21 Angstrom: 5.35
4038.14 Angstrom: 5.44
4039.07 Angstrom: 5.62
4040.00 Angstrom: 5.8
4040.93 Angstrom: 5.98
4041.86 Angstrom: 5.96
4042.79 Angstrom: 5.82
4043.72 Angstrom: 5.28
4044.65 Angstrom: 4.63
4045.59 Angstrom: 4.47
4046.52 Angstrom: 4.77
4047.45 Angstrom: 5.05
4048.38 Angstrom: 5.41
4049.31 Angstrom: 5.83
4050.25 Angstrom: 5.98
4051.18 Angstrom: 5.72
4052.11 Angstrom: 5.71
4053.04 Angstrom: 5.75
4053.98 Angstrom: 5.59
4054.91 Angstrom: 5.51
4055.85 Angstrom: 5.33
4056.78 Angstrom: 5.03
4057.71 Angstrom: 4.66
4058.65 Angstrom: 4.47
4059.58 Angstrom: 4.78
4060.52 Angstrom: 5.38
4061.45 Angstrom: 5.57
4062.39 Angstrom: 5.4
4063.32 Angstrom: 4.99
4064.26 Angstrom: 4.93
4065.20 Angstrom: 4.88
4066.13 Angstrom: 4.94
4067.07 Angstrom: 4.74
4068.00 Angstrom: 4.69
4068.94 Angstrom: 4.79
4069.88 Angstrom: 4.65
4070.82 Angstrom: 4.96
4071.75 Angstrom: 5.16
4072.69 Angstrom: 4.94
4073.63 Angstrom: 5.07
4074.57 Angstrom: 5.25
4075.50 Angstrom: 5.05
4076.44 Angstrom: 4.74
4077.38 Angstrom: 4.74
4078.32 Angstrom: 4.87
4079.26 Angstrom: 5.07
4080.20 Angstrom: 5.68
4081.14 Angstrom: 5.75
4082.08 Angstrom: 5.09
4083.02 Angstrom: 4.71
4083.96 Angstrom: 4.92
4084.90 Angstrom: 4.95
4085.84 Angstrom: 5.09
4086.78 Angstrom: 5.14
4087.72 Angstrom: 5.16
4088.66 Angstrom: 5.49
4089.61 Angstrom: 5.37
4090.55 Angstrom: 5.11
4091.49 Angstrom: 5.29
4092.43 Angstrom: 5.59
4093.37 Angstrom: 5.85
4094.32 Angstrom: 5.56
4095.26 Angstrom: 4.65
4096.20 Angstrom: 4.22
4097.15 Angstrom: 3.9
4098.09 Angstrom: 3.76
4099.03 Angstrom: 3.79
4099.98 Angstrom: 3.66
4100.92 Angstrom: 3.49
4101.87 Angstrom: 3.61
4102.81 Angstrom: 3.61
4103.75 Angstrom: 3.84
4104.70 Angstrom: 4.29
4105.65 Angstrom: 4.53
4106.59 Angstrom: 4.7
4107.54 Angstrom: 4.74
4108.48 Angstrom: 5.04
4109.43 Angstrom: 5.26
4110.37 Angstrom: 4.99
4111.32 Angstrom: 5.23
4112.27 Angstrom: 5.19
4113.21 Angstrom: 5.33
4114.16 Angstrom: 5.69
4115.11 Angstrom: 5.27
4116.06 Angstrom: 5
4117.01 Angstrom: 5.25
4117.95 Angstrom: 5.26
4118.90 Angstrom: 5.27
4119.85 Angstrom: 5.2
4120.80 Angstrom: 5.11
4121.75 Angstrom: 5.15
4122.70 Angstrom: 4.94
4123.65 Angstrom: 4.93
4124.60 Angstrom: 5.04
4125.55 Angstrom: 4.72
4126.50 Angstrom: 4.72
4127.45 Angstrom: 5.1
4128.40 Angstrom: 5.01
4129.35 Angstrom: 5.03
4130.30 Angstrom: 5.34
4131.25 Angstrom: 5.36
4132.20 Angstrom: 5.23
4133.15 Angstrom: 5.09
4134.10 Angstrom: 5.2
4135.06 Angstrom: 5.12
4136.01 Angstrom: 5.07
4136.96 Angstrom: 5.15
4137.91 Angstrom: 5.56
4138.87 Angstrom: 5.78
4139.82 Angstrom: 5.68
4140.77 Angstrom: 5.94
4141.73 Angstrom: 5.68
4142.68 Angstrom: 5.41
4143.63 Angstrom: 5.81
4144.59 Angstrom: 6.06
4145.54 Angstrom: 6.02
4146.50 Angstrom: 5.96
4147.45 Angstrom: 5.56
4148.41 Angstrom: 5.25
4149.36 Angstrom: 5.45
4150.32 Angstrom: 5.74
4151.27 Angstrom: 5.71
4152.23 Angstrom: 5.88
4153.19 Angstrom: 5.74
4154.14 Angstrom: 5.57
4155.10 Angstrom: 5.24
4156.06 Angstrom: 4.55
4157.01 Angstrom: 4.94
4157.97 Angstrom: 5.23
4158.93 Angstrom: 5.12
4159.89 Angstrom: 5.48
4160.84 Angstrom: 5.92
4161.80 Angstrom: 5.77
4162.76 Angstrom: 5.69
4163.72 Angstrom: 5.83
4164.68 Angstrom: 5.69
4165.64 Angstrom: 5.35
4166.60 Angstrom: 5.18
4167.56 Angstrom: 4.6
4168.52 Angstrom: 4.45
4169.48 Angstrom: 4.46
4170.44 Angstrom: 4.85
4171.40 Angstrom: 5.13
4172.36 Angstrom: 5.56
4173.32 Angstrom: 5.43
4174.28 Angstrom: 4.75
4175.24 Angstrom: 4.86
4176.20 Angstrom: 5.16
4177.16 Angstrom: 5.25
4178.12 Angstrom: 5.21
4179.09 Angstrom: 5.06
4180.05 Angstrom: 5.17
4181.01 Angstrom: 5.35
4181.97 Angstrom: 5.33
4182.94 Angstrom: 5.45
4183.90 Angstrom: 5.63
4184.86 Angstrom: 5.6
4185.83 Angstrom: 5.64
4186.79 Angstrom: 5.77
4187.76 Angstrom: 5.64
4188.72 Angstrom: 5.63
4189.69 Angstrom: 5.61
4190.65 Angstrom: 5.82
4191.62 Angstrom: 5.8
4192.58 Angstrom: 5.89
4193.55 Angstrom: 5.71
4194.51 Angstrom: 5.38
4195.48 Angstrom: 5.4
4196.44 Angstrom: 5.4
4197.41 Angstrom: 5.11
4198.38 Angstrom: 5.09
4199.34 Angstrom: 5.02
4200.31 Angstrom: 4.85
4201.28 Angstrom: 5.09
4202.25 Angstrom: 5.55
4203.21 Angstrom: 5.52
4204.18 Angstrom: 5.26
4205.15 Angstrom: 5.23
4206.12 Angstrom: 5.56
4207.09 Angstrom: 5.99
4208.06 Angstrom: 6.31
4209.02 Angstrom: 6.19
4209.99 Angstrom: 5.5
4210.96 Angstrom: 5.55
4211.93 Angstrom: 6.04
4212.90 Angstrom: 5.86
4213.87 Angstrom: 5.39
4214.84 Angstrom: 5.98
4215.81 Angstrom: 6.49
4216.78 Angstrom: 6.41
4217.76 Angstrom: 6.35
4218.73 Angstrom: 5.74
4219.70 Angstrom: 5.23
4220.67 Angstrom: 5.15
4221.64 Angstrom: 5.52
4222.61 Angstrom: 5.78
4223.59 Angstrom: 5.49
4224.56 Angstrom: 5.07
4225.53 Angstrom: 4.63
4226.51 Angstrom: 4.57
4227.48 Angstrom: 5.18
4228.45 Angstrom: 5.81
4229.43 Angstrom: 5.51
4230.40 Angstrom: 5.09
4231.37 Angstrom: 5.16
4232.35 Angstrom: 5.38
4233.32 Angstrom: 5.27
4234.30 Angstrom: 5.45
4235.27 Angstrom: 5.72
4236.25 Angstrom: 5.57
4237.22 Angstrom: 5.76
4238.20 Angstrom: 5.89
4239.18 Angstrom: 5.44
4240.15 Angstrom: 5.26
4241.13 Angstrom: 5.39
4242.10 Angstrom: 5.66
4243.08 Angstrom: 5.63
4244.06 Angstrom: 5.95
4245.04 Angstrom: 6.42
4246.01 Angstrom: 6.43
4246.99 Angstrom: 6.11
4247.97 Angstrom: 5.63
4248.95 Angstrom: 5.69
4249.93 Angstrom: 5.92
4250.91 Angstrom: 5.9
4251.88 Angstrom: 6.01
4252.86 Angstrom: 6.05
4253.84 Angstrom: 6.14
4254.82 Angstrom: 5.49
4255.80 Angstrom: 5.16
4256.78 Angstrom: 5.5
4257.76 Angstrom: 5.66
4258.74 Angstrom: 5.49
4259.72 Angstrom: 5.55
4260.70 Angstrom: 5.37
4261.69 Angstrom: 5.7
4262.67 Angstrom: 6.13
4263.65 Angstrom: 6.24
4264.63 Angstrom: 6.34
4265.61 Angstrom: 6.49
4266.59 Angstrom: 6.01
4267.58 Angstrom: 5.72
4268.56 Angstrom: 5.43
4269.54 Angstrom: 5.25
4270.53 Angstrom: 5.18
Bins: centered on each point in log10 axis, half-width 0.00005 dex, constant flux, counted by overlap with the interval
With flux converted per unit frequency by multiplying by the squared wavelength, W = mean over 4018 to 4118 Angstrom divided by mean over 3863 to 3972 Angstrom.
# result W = 1.61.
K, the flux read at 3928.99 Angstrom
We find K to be 2.64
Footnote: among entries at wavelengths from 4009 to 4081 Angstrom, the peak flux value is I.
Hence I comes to 6.76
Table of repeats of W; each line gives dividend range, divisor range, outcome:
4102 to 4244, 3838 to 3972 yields 1.77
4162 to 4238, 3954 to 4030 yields 1.31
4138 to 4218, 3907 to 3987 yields 1.77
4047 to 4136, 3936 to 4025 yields 1.21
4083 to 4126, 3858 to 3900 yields 1.54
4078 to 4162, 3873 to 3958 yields 1.61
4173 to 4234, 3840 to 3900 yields 1.81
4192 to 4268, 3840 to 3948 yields 1.89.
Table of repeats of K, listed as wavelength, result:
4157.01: 4.94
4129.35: 5.03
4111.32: 5.23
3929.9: 2.2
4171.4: 5.13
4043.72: 5.28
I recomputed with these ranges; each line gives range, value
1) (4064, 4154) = 6.06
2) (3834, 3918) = 5.15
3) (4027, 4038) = 5.4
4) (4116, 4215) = 6.31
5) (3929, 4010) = 5.75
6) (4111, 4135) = 5.69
